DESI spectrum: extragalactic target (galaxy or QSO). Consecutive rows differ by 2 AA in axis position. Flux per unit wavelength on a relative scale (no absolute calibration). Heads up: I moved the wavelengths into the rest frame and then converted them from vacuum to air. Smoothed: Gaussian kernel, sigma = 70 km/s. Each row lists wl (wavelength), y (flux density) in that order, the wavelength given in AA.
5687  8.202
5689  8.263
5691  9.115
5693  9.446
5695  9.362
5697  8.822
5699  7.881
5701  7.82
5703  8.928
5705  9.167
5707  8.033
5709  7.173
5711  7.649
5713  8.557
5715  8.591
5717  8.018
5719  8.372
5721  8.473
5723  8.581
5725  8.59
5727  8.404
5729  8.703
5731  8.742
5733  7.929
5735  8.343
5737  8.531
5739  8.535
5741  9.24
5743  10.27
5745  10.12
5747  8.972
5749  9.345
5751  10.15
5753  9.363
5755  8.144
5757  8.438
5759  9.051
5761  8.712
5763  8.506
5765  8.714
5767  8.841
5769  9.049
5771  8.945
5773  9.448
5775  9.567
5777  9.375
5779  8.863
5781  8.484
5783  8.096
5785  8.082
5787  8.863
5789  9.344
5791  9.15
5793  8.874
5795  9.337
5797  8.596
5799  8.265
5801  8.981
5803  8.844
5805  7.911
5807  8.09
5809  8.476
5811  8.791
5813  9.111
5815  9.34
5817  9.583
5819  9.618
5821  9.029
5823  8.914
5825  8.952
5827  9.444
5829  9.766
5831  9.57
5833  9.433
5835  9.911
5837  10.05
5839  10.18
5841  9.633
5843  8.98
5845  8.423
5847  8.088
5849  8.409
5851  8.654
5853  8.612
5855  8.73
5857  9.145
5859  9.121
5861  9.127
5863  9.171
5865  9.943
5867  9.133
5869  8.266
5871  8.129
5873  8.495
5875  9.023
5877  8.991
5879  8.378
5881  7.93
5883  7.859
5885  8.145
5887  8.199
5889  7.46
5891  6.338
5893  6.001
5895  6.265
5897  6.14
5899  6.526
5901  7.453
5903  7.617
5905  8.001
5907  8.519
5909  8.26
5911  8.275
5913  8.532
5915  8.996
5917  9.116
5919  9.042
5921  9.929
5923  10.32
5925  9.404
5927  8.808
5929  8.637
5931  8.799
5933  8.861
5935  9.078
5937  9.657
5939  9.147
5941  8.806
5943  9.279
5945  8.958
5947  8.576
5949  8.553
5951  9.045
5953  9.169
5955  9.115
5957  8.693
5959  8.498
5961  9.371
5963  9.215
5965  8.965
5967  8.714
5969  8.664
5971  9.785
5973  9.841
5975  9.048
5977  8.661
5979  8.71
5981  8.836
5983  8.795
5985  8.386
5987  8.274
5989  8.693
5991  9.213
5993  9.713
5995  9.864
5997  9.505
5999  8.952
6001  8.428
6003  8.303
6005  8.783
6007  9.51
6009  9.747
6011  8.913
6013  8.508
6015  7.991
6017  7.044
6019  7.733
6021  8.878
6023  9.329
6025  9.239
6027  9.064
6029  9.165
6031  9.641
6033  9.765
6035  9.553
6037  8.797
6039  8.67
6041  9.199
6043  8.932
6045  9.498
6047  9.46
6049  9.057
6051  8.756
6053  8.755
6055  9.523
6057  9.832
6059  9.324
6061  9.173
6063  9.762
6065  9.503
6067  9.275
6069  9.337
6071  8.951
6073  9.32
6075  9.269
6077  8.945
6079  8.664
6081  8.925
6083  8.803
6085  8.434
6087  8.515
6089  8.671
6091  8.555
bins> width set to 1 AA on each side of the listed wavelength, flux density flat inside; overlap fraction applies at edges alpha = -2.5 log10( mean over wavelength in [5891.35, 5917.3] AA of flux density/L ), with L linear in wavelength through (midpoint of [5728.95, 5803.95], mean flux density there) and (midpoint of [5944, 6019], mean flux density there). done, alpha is 0.171 mag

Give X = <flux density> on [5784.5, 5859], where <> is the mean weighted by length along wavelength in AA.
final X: 9.01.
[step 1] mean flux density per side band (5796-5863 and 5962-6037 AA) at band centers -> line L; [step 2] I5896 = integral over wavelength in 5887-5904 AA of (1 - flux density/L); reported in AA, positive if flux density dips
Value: 4.1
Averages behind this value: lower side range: 9.03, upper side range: 8.96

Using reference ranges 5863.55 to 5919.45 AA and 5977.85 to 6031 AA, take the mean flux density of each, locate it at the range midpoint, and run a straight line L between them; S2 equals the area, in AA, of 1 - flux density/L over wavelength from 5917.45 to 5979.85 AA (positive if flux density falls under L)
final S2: -4.7 AA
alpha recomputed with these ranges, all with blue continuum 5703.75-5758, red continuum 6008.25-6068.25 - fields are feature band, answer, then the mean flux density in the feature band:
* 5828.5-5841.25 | -0.12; 9.8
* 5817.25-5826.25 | -0.05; 9.17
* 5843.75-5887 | 0.03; 8.65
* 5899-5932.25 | 0.03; 8.67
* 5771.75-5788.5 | -0.01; 8.86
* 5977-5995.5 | 0.01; 8.9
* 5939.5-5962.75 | 0.00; 8.93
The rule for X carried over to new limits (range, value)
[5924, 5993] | 8.96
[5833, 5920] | 8.41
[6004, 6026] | 8.7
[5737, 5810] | 8.91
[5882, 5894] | 7.33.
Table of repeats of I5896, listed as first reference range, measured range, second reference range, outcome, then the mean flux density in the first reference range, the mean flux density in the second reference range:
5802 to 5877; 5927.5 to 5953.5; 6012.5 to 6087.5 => 0.2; 9.03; 9.02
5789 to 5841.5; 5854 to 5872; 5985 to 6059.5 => 0.3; 9.15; 9.01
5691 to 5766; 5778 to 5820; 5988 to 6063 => -0.1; 8.7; 9.05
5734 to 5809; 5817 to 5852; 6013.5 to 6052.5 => -1.3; 8.9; 8.93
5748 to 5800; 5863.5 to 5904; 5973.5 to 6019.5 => 4.7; 8.91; 8.79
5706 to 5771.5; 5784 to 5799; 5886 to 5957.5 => -0.4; 8.7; 8.43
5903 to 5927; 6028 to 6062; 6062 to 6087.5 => -0.8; 8.88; 9.06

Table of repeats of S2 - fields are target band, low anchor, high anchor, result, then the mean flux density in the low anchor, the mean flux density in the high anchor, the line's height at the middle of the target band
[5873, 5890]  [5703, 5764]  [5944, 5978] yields 1.20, 8.69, 8.99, 8.89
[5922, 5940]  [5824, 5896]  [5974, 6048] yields -0.81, 8.67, 8.94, 8.79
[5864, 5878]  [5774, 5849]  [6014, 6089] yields 0.26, 9.02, 9.02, 9.02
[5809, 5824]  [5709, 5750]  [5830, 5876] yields -0.36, 8.66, 9.05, 8.94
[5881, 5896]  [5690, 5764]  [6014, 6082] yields 2.80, 8.7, 9.07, 8.89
